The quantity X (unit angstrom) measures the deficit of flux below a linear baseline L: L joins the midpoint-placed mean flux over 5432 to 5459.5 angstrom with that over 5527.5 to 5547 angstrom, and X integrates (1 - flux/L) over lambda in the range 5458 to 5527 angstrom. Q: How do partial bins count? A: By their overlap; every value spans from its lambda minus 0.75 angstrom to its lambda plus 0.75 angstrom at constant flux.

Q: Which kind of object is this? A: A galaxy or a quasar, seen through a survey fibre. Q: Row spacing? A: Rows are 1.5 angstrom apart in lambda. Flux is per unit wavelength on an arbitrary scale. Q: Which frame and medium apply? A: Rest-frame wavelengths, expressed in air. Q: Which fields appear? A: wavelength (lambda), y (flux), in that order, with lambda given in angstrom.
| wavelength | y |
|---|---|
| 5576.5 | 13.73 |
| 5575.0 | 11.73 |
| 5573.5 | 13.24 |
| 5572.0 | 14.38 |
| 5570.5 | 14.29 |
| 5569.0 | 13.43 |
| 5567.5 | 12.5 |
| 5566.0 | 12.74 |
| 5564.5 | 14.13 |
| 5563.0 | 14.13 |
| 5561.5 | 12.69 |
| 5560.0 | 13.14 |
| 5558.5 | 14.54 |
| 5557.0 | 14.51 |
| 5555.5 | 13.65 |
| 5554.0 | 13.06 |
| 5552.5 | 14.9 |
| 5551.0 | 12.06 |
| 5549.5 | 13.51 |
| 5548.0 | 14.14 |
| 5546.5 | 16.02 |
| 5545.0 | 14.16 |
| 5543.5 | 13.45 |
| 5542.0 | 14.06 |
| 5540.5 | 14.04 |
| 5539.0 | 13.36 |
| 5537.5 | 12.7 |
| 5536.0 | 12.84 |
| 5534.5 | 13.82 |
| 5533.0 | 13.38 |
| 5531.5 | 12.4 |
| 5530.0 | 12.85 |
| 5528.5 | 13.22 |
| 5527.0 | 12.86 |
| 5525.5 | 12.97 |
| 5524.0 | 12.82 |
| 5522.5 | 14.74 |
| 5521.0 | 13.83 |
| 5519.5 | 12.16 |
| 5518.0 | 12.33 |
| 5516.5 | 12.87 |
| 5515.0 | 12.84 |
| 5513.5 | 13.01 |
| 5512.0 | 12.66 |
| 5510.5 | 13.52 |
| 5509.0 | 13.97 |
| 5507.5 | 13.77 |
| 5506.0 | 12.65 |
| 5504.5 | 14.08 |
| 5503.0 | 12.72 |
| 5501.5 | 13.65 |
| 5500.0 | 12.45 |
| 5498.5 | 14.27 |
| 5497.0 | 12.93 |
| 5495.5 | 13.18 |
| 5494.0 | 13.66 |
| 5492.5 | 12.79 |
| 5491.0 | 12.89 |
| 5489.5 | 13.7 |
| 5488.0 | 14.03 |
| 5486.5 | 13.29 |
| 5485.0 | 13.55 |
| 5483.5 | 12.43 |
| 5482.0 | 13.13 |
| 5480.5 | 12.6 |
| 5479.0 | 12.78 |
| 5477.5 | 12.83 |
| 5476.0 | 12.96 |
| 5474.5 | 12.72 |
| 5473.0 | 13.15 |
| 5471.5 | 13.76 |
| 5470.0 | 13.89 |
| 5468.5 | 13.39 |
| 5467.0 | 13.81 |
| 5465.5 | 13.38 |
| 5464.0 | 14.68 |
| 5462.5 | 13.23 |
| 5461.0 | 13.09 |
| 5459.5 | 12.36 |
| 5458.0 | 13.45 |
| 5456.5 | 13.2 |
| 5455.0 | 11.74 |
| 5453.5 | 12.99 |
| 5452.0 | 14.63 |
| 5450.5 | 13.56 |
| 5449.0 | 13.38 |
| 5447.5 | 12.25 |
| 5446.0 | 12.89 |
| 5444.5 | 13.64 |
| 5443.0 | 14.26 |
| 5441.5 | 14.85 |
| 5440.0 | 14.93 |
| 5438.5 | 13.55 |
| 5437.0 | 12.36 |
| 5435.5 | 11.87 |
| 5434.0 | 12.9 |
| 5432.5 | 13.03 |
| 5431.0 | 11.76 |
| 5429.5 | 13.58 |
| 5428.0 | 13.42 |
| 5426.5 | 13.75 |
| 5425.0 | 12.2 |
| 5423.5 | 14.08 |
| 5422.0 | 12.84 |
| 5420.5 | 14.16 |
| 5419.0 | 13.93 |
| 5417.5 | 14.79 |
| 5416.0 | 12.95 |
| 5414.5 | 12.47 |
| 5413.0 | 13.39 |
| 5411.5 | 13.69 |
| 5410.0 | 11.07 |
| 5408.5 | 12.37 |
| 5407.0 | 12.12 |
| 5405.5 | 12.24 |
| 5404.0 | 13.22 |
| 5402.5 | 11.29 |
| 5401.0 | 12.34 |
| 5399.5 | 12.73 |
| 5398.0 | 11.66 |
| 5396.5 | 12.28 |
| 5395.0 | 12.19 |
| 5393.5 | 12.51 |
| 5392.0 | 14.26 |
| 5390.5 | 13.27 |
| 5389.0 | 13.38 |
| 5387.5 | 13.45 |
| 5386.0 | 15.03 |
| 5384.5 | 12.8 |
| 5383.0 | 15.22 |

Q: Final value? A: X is 0.88 angstrom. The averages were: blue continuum 13.3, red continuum 13.5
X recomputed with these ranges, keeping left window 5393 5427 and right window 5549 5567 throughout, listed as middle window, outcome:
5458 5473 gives -0.5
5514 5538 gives 0.6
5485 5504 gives -0.1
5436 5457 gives -0.7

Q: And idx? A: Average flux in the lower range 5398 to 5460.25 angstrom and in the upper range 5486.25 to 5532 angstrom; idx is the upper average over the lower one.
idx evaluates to 1.01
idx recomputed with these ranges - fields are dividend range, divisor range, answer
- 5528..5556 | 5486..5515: 1.02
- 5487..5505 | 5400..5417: 1.07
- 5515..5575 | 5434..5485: 1.01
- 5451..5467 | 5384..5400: 1.02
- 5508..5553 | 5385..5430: 1.03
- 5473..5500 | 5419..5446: 0.98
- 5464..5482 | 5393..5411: 1.09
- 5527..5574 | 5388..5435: 1.05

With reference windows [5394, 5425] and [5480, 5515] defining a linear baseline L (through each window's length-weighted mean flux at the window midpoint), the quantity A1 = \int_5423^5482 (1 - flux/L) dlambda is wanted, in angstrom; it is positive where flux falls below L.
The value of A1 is -1.1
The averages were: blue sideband 12.8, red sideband 13.3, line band 13.2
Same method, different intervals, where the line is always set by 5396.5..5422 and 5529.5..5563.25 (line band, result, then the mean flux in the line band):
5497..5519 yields 0.3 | 13.2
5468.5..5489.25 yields 0.0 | 13.2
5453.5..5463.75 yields 0.1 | 12.9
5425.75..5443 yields -0.5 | 13.3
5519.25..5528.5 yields 0.1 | 13.3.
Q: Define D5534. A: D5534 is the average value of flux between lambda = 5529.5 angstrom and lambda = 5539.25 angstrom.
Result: 13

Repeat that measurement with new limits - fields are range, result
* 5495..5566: 13.4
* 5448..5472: 13.4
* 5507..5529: 13.2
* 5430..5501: 13.2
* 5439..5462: 13.4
